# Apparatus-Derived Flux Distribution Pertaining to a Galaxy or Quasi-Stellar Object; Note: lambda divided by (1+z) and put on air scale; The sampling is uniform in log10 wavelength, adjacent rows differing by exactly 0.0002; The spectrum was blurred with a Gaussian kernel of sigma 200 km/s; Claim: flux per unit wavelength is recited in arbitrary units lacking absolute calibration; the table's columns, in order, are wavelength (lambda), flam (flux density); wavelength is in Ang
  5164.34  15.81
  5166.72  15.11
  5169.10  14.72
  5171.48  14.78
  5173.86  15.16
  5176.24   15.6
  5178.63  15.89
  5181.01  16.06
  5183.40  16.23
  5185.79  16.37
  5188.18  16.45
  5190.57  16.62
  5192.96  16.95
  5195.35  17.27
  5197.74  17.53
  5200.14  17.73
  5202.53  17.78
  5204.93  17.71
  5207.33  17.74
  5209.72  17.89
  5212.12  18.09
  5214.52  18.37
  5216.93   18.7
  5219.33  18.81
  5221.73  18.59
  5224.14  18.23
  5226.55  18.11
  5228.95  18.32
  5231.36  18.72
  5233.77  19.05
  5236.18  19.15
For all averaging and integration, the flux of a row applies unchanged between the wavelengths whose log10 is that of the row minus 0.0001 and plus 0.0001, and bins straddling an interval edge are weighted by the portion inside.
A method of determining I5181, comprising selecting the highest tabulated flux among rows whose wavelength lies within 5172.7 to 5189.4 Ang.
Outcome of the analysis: 16.45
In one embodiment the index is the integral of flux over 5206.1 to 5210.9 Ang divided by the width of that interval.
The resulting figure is 17.8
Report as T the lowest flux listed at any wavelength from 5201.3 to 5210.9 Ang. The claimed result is 17.71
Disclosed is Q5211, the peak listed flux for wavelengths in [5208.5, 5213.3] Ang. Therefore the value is 18.09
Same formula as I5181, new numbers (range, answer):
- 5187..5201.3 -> 17.73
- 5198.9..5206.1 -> 17.78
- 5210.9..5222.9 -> 18.81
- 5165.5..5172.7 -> 15.11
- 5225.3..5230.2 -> 18.32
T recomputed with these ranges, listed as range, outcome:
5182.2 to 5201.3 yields 16.23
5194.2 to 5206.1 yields 17.27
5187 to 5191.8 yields 16.45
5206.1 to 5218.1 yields 17.74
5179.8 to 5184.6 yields 16.06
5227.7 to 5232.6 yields 18.32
